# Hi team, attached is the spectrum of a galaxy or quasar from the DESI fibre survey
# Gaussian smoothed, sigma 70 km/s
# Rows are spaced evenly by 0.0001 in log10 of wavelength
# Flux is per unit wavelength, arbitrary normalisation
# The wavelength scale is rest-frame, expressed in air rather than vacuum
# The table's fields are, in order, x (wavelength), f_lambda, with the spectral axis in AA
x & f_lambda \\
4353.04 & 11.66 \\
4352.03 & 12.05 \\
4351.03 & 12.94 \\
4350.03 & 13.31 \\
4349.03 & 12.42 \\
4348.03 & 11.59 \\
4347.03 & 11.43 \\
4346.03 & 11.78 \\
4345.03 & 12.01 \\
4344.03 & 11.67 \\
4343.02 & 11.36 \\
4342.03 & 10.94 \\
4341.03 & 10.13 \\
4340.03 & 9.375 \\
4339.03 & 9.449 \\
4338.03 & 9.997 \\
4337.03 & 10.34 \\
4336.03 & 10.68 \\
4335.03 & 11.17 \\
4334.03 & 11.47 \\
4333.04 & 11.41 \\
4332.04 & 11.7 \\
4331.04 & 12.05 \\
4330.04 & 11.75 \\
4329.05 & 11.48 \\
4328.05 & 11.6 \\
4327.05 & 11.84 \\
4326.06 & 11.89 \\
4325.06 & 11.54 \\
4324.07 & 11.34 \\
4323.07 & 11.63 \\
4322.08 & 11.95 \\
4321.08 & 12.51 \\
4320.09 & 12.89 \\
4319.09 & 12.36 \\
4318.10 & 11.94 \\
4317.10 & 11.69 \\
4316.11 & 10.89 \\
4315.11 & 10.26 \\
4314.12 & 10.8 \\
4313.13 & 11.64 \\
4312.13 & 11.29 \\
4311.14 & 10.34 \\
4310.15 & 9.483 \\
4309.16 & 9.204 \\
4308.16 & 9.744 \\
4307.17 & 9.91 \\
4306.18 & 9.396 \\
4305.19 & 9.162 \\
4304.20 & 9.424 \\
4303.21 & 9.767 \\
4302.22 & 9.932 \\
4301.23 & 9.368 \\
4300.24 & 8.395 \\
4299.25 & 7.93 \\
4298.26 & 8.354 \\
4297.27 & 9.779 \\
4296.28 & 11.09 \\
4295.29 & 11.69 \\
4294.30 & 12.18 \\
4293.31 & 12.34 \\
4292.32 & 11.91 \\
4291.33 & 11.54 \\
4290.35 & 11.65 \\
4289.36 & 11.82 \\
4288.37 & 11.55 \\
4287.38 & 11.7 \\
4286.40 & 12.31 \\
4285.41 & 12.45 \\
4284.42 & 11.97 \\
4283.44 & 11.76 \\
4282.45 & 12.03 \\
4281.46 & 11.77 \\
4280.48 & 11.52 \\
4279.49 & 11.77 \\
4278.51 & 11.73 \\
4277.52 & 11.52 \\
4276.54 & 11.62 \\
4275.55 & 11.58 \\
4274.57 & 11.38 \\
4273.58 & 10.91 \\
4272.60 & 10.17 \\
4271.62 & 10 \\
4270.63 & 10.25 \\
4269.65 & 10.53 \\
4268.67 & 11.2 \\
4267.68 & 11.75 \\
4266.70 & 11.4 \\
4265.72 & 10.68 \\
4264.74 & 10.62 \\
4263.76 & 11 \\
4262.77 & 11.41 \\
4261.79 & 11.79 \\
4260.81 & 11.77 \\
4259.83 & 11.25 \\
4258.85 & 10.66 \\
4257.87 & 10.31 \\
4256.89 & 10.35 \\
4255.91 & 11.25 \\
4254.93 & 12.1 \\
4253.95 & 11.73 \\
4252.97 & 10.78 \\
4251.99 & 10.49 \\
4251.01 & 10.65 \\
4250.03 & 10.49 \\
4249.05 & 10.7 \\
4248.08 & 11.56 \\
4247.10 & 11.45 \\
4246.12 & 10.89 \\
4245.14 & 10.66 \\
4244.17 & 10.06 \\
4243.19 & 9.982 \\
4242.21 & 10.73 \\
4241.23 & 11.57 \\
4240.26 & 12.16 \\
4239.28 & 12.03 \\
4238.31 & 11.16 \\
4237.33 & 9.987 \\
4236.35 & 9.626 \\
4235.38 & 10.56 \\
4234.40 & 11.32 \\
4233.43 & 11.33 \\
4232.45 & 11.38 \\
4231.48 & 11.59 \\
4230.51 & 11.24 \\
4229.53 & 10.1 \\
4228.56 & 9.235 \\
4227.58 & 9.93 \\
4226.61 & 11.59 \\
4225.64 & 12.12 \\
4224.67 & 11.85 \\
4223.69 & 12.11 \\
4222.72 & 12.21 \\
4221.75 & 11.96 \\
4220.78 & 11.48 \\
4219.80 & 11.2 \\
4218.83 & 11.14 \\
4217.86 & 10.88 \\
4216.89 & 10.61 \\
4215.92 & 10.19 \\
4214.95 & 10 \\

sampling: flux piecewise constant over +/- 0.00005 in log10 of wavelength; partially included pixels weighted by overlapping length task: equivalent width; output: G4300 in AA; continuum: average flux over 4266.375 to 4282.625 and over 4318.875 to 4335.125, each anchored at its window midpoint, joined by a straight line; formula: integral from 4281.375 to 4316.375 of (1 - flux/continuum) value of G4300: 2.5 AA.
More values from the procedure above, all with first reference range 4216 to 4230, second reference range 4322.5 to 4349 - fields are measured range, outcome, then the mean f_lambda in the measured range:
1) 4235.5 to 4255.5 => 0.4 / 10.9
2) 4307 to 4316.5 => 0.7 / 10.4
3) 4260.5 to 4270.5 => 0.0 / 11.2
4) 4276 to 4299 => -0.7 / 11.5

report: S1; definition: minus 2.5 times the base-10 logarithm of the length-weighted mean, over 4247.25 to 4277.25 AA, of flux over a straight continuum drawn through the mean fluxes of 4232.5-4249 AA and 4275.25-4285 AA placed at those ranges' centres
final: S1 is 0.03 mag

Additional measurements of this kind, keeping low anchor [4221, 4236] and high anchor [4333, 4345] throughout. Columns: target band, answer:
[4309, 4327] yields -0.06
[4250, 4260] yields 0.02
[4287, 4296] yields -0.08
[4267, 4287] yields -0.04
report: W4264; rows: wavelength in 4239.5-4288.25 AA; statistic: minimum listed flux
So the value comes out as 9.982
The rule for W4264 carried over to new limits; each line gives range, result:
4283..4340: 7.93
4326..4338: 10.34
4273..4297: 10.91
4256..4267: 10.31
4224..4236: 9.235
